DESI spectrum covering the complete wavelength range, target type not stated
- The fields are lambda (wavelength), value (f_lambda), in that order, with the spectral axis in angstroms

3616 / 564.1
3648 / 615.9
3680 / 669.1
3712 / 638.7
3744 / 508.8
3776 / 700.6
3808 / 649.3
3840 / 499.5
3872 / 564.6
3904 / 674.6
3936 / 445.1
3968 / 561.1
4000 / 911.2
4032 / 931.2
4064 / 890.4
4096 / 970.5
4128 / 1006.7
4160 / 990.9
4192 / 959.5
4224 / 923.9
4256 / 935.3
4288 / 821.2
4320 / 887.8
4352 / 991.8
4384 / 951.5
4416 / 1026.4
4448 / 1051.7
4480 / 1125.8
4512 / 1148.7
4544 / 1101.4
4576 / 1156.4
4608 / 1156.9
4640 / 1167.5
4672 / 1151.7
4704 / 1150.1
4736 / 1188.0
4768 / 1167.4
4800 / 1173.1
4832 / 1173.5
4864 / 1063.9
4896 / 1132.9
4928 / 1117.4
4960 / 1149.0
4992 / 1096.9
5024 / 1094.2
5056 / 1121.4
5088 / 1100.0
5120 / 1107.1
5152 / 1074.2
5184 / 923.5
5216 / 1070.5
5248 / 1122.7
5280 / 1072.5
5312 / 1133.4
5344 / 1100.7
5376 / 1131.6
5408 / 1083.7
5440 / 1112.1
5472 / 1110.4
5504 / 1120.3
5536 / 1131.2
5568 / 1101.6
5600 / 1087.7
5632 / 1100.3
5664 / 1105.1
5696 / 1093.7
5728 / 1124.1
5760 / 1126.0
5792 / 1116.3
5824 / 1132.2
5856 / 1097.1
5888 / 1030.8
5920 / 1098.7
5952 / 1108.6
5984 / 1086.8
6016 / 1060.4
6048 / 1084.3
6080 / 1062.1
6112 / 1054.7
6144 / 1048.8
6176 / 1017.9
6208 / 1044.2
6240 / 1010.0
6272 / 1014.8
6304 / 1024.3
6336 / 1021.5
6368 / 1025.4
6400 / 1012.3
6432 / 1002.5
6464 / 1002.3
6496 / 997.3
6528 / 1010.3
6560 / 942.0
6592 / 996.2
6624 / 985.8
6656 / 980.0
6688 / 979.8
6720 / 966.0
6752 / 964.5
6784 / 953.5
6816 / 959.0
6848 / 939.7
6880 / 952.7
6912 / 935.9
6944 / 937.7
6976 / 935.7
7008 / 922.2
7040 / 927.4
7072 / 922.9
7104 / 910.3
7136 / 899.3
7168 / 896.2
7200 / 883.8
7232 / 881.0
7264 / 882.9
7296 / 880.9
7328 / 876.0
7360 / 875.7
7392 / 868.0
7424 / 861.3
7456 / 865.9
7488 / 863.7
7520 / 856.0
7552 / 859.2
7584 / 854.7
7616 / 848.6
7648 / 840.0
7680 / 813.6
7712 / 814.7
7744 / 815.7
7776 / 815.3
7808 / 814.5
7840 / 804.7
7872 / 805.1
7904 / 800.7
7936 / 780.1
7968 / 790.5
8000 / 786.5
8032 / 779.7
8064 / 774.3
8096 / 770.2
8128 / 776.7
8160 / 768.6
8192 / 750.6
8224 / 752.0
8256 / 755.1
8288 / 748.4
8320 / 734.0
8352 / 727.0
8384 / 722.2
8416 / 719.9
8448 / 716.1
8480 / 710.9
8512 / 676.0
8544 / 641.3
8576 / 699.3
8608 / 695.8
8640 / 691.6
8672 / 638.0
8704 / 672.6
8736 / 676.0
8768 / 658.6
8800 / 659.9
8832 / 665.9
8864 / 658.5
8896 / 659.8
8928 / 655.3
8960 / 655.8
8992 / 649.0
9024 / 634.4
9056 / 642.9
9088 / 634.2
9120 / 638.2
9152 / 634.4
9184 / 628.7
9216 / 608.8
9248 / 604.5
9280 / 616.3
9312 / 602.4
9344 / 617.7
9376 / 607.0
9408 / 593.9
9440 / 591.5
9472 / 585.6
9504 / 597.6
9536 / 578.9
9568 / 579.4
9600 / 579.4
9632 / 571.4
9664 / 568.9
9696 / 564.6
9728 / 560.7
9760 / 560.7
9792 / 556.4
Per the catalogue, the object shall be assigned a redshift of 0.00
